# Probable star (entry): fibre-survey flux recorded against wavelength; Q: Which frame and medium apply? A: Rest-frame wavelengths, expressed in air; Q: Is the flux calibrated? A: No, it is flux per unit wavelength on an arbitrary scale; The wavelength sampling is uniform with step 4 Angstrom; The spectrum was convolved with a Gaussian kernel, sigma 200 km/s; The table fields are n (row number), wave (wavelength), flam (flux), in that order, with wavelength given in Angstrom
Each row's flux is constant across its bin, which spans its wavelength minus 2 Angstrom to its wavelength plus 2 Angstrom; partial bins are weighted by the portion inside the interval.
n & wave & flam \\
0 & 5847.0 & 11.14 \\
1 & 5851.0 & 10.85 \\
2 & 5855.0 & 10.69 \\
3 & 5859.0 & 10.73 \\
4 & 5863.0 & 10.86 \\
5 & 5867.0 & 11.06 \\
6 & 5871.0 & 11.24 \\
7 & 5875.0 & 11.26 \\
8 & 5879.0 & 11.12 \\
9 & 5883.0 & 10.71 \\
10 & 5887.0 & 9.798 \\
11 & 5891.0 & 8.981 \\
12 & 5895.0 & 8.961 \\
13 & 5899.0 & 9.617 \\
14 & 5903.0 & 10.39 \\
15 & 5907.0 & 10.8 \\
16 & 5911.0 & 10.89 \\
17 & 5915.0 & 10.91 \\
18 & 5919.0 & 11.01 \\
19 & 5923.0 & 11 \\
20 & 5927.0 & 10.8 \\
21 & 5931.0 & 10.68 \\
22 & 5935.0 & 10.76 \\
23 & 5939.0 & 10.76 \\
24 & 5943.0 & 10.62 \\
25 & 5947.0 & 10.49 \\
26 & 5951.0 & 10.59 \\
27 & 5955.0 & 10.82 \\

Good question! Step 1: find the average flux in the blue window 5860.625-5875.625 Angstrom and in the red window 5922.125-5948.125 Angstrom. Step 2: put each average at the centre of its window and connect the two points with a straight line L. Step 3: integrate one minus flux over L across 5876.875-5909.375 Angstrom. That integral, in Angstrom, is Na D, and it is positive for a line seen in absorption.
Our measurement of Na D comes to 2.63 Angstrom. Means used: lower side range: 11.1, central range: 10.1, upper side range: 10.7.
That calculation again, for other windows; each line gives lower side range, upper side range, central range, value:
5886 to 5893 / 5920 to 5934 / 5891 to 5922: -0.8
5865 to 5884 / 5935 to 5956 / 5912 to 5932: -0.2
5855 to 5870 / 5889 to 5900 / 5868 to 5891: -1.6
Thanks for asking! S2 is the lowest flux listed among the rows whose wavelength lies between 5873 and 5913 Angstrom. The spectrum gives 8.961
